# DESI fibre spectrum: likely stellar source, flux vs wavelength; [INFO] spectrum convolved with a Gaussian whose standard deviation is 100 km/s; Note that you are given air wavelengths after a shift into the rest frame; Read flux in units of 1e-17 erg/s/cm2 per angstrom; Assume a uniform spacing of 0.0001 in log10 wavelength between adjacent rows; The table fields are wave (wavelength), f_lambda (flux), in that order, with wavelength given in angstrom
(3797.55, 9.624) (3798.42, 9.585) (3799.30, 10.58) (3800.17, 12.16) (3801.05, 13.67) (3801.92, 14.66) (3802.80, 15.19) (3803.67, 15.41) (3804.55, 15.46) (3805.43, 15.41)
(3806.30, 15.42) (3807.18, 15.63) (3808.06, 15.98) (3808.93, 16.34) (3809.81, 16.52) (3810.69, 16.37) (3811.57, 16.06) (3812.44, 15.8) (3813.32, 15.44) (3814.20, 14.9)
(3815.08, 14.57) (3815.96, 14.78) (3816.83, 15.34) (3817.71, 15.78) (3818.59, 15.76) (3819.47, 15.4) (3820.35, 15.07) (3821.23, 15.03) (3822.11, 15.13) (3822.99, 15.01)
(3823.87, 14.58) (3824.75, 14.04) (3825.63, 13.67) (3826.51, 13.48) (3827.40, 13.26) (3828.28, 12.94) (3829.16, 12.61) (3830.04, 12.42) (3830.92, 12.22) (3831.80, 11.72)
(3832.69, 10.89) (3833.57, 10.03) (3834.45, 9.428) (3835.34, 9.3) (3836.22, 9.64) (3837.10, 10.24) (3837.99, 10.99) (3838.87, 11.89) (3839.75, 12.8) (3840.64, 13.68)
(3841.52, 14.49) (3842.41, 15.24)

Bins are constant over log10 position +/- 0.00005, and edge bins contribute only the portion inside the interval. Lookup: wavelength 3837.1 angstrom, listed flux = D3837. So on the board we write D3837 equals 10.24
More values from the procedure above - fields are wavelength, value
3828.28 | 12.94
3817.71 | 15.78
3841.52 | 14.49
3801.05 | 13.67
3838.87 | 11.89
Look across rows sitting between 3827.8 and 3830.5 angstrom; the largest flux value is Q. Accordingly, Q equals 12.94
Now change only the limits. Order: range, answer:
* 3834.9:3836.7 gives 9.64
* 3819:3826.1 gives 15.4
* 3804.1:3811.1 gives 16.52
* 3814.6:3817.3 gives 15.34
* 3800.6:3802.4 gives 14.66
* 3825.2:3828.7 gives 13.67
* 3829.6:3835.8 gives 12.42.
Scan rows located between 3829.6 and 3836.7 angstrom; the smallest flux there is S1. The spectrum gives 9.3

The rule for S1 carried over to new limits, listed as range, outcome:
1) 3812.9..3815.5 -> 14.57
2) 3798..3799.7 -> 9.585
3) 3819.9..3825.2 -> 14.04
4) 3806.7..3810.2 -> 15.63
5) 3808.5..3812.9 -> 15.8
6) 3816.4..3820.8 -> 15.07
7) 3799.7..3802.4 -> 12.16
